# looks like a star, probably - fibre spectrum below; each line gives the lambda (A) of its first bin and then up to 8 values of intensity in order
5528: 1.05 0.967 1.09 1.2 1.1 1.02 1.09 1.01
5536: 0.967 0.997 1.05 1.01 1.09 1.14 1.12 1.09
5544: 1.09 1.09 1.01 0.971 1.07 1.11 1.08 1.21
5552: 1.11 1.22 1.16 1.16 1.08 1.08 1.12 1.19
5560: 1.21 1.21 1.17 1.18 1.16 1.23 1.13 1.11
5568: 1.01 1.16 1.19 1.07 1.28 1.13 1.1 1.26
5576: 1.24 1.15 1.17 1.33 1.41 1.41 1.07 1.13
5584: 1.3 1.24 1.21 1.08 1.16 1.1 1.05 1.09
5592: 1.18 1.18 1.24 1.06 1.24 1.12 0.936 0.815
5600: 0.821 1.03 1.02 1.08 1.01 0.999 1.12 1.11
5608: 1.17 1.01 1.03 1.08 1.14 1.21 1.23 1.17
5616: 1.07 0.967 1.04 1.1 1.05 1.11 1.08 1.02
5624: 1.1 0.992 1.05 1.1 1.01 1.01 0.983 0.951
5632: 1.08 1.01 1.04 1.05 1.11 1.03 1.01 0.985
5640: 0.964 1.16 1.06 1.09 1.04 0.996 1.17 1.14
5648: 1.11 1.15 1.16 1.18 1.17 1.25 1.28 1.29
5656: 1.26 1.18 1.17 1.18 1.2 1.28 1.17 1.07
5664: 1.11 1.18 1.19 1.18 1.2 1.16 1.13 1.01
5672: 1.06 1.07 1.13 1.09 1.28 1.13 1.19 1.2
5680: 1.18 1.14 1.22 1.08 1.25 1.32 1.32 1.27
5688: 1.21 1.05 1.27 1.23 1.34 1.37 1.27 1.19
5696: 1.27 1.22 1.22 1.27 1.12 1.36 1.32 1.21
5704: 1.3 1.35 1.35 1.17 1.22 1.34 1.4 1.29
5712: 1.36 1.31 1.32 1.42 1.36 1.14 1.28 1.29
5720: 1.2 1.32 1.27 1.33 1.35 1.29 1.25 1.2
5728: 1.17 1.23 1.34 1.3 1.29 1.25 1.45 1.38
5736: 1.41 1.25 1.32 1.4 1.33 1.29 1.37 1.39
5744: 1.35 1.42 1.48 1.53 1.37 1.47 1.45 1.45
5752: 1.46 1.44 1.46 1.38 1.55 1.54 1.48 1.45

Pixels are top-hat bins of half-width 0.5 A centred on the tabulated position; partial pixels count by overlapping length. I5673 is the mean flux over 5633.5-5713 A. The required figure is 1.19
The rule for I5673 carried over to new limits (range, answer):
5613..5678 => 1.11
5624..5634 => 1.03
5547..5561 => 1.14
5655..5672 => 1.17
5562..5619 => 1.13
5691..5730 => 1.28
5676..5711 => 1.25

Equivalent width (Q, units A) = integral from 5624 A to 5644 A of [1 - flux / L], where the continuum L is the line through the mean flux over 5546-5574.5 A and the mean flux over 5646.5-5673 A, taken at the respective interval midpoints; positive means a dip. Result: 2.1 A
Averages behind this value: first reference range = 1.14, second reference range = 1.17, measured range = 1.04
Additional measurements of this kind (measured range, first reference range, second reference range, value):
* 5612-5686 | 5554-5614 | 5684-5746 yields 5.7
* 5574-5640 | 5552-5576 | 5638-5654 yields 2.1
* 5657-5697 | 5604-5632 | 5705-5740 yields 0.4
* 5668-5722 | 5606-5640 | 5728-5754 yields 0.7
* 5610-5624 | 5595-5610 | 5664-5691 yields -0.4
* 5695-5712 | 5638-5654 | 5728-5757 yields 0.0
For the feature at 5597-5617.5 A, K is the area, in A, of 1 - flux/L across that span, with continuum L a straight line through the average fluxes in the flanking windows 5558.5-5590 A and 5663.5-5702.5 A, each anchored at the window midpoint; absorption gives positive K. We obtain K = 2.4 A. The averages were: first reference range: 1.18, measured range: 1.05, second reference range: 1.2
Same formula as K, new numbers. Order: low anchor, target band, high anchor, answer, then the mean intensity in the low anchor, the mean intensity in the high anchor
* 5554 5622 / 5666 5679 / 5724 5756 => 1.2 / 1.13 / 1.36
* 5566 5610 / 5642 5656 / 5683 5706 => 0.5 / 1.13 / 1.26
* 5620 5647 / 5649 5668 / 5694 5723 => -1.1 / 1.05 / 1.28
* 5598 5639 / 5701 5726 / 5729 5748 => -0.1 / 1.05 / 1.36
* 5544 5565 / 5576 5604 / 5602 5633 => -1.0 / 1.13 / 1.07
